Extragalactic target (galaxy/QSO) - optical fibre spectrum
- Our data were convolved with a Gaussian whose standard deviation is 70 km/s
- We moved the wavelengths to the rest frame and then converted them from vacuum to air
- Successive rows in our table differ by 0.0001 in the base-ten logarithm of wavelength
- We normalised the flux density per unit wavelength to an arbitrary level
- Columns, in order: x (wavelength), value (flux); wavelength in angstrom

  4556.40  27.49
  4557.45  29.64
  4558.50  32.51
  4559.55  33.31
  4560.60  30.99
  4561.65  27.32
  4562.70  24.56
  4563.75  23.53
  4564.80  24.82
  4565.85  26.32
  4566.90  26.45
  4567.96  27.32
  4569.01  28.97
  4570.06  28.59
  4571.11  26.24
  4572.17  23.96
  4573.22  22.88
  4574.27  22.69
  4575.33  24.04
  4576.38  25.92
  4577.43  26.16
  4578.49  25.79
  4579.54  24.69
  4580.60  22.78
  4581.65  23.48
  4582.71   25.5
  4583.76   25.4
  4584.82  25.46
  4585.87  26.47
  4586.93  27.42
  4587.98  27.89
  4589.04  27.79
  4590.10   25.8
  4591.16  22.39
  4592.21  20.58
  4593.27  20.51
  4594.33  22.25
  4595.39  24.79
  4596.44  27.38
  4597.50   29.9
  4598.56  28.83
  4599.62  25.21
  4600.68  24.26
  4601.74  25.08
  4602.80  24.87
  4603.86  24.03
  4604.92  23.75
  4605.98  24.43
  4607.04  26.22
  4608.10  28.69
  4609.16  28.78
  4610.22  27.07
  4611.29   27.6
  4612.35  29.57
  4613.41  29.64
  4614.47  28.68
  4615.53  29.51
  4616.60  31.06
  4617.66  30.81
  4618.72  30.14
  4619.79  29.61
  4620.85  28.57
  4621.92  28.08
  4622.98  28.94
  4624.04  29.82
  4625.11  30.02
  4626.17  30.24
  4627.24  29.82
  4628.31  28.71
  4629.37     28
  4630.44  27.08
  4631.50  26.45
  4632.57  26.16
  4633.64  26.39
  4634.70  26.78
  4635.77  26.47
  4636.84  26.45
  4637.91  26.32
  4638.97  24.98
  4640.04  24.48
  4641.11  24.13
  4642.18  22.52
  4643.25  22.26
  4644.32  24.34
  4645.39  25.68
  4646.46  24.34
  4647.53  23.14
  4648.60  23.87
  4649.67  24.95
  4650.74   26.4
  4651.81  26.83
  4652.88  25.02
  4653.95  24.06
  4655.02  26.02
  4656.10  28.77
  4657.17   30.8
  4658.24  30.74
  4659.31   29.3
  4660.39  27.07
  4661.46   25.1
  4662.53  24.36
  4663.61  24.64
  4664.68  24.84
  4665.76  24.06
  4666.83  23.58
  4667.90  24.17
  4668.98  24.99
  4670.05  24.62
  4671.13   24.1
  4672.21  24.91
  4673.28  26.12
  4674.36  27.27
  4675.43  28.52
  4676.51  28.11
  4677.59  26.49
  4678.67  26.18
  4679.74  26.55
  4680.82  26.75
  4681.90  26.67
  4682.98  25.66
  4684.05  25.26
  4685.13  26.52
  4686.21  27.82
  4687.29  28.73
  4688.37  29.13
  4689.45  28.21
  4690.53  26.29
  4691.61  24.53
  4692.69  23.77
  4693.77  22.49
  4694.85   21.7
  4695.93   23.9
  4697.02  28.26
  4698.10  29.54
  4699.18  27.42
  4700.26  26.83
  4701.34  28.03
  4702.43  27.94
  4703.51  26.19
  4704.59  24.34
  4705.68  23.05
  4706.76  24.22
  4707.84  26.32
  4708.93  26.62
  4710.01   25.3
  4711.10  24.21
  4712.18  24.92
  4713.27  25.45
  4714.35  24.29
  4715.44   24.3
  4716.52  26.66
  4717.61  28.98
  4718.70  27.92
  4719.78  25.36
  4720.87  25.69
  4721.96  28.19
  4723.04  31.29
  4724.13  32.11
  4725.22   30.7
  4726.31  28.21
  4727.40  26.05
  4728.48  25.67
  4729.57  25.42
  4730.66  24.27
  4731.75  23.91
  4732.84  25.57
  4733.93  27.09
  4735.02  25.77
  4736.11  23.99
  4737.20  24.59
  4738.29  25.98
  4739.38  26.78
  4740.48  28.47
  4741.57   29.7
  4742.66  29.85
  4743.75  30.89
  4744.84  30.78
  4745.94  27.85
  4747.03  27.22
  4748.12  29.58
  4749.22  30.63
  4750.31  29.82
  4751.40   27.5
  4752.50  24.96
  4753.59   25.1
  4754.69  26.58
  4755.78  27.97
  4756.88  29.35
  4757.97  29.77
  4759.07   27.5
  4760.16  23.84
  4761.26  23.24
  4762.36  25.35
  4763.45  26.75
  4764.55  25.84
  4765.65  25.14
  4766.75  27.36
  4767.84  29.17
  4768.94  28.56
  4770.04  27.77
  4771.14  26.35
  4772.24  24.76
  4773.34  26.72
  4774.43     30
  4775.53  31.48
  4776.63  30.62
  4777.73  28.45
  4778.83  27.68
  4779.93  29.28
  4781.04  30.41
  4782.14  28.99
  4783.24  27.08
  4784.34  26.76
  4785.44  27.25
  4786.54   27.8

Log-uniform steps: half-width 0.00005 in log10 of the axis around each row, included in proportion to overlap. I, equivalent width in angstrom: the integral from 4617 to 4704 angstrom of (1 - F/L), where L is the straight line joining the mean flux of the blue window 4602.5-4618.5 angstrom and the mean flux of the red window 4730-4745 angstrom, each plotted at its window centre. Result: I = 2.9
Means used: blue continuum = 27.7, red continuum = 26.9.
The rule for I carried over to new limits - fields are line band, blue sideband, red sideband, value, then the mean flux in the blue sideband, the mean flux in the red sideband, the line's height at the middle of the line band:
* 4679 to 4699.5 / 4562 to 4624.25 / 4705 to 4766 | 0.3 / 26.3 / 26.8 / 26.7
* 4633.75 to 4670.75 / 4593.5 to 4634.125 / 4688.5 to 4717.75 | 1.8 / 27.6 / 25.7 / 26.8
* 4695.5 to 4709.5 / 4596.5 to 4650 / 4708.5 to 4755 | 0.3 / 26.9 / 27.1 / 27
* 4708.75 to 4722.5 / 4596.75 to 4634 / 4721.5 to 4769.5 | 0.8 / 27.9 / 27.4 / 27.5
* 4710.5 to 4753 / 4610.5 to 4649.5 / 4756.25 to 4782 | 0.5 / 27.2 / 27.6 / 27.5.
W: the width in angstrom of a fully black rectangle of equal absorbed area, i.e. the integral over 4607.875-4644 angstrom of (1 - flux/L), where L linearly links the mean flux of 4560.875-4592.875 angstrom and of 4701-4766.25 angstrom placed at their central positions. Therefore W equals -2.65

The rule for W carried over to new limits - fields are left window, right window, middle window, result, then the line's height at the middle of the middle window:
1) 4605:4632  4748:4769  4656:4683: 1.72 angstrom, 28.1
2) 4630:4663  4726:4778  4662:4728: 0.69 angstrom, 26.5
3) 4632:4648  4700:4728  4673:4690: -0.80 angstrom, 25.9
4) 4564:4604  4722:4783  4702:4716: 0.98 angstrom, 27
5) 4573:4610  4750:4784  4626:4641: -0.63 angstrom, 25.8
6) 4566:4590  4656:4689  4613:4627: -1.91 angstrom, 26.1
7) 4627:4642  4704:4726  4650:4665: -0.15 angstrom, 26.5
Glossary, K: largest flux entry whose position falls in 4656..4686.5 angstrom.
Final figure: 30.8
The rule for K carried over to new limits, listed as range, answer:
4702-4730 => 32.11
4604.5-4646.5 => 31.06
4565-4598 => 29.9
